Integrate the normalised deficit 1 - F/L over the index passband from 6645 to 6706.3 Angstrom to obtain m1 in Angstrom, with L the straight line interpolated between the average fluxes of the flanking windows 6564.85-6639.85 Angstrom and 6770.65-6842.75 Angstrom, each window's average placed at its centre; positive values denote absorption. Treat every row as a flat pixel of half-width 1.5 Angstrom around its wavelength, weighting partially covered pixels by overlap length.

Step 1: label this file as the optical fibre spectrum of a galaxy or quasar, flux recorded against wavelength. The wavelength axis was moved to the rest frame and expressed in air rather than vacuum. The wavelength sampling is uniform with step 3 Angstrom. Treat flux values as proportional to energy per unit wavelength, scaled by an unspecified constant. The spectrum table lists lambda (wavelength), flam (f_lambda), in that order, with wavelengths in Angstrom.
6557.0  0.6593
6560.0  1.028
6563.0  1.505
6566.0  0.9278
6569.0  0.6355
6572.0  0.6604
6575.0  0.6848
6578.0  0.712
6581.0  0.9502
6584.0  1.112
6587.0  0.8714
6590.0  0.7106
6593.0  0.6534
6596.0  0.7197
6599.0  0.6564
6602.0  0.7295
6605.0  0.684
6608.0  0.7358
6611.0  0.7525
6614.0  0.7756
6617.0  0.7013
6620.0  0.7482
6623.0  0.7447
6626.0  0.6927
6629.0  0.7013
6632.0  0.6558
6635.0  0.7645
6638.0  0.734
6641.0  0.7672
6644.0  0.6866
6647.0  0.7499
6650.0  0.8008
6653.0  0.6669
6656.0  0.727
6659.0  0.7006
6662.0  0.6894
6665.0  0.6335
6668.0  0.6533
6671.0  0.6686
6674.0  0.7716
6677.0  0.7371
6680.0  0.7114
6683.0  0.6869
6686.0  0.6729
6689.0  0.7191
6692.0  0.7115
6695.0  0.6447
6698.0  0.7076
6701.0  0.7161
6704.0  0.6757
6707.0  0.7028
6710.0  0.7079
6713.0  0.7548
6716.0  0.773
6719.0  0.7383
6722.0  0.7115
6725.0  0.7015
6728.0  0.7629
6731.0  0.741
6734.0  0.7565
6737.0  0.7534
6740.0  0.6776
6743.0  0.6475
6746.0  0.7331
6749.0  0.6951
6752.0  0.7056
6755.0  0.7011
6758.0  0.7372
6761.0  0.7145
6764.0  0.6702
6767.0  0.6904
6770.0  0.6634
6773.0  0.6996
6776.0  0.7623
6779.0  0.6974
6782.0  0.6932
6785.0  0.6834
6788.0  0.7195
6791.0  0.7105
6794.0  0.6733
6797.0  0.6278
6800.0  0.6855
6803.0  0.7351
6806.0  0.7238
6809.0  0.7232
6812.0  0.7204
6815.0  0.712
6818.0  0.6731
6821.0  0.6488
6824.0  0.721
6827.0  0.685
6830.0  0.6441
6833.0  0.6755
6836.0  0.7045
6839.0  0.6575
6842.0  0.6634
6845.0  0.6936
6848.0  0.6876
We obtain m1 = 2.2 Angstrom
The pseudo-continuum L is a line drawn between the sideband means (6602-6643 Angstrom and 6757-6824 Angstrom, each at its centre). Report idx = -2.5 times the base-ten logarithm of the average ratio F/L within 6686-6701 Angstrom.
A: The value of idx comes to 0.03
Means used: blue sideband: 0.727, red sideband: 0.699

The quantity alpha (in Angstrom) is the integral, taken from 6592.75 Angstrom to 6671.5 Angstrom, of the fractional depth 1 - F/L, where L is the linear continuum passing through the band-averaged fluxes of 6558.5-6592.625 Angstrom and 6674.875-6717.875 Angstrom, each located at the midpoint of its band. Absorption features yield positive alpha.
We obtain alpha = 8.7 Angstrom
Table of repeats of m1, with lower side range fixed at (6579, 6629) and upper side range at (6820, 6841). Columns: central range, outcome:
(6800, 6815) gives -0.8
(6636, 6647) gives 0.2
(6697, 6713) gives 0.4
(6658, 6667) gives 0.8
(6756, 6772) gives 0.2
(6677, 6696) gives 0.9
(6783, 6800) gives 0.2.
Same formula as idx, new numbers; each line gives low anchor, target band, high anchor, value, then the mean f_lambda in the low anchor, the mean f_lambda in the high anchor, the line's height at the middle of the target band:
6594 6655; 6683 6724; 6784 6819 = 0.00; 0.723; 0.7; 0.712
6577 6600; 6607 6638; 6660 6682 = 0.05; 0.803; 0.695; 0.759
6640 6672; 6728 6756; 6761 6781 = -0.02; 0.704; 0.698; 0.7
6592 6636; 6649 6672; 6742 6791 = 0.03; 0.714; 0.702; 0.711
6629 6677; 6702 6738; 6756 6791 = -0.04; 0.712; 0.703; 0.707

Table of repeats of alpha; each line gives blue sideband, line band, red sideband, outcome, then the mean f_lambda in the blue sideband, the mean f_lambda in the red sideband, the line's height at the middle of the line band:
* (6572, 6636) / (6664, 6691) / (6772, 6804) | 1.2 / 0.748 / 0.698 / 0.728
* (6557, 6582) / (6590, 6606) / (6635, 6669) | 2.5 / 0.873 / 0.713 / 0.818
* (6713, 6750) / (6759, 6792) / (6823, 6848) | 0.3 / 0.726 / 0.68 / 0.707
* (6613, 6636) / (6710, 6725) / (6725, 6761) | -0.4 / 0.721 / 0.718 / 0.719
